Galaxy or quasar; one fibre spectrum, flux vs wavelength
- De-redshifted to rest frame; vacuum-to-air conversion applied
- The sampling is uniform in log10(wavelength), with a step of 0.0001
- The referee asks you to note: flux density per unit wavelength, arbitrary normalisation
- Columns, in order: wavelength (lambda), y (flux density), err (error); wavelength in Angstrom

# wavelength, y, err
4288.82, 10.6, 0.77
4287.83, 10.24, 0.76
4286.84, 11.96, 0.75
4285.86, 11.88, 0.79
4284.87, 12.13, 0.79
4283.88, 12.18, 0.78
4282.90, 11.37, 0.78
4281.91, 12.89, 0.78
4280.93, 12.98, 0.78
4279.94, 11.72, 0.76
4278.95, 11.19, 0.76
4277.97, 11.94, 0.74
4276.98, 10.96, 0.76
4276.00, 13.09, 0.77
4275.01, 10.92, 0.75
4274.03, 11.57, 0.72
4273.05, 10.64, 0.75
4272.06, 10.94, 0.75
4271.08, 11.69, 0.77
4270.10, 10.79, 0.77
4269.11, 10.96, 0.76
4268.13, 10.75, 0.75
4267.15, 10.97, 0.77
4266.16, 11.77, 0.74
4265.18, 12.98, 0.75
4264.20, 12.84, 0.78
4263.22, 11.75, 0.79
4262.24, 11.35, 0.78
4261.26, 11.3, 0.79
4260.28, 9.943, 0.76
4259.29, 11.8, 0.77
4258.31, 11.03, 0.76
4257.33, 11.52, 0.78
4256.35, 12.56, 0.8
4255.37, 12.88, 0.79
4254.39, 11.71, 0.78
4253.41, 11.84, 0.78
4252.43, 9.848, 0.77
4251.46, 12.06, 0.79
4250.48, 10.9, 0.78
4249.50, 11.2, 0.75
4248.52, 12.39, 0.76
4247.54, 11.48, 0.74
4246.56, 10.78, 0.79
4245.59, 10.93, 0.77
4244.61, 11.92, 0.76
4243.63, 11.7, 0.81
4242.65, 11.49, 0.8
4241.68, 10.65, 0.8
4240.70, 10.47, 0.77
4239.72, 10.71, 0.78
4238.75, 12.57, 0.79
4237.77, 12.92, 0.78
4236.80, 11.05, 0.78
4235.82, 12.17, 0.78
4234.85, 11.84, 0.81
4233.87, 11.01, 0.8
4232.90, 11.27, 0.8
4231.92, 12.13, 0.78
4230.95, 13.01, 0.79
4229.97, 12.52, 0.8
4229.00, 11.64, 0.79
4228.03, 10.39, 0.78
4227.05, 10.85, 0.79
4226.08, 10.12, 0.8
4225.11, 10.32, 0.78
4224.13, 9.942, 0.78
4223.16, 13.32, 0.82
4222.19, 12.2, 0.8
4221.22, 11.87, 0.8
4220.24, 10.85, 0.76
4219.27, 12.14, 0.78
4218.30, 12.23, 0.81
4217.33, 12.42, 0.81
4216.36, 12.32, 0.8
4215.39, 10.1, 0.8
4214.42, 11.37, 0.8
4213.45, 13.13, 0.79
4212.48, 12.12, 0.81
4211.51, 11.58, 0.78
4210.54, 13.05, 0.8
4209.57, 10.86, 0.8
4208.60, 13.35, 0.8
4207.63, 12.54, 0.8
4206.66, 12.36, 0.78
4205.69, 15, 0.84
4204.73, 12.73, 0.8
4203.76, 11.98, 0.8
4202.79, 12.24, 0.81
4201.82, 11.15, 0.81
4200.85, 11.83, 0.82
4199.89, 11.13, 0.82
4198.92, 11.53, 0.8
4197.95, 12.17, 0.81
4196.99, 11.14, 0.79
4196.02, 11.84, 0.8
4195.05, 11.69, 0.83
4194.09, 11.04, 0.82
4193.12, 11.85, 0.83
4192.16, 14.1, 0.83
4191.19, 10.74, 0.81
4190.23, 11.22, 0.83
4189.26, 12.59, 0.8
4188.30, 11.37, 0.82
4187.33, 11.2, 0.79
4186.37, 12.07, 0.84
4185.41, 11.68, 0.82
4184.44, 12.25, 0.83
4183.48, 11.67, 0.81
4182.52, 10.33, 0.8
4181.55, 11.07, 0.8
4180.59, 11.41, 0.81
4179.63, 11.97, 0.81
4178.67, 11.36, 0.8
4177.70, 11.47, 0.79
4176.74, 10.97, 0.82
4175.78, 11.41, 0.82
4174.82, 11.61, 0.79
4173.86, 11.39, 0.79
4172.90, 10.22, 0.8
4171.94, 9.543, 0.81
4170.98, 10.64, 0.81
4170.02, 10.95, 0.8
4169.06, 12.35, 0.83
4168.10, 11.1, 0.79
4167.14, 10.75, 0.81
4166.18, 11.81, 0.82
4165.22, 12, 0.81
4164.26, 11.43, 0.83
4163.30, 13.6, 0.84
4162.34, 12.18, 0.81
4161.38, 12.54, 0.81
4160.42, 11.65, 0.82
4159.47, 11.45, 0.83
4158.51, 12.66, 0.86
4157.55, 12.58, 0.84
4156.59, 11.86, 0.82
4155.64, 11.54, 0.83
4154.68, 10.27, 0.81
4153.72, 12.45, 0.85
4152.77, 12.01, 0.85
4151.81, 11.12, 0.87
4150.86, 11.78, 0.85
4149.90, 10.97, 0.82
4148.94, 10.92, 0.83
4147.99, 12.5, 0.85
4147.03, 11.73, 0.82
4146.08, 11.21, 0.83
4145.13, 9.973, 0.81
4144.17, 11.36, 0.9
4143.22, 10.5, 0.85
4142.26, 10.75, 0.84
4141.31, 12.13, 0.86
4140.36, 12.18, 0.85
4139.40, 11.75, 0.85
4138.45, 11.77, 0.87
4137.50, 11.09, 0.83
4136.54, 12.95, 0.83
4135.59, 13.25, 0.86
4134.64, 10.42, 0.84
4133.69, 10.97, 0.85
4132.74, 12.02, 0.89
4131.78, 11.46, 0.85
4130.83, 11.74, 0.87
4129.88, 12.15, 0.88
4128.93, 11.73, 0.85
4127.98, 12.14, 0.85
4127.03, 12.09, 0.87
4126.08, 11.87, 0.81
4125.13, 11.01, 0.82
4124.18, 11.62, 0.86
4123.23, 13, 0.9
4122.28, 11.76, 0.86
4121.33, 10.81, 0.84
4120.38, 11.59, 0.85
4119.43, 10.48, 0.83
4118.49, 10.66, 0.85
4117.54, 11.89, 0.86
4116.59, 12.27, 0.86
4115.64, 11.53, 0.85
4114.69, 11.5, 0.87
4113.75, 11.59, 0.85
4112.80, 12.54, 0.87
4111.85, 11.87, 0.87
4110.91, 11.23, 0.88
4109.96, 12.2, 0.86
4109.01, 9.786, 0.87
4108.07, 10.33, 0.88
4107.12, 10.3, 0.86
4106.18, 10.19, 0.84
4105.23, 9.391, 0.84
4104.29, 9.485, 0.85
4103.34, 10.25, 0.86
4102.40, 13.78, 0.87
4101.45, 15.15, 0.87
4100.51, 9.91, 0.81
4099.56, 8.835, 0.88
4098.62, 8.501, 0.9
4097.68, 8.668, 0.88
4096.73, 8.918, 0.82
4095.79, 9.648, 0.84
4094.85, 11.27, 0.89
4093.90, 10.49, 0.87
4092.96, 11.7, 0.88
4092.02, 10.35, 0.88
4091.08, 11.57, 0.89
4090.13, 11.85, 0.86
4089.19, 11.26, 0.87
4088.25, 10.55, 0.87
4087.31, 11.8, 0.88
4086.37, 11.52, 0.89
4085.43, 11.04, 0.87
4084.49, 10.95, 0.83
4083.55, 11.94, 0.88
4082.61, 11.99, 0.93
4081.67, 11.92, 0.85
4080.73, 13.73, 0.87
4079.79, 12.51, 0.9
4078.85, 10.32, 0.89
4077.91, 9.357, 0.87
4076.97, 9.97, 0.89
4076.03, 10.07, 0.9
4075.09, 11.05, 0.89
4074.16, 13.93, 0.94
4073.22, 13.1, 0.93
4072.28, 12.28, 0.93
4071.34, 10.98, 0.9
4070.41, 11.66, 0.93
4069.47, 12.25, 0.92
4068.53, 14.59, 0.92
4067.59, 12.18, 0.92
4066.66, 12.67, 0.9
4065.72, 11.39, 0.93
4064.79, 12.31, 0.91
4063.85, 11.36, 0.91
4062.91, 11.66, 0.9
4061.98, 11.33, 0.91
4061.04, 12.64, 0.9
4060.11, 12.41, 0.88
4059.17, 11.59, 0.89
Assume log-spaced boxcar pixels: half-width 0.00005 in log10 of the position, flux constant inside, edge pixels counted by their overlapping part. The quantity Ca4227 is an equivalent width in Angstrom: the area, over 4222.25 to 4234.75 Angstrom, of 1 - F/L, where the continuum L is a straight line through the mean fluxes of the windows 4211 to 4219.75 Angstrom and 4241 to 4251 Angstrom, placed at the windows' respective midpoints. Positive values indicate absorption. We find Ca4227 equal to 0.28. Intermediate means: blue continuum 11.9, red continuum 11.3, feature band 11.4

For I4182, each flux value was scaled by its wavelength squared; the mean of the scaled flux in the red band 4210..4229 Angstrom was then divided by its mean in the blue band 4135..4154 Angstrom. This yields 1.04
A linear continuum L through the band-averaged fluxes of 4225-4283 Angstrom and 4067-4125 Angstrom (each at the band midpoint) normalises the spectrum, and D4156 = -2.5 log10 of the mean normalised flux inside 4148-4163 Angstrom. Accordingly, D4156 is -0.04 mag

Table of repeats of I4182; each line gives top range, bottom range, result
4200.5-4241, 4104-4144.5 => 1.09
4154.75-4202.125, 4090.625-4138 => 1.07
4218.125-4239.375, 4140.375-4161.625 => 1.05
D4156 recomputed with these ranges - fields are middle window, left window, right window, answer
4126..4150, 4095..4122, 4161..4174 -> -0.04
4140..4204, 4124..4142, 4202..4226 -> 0.03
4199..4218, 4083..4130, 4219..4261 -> -0.07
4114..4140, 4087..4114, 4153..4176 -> -0.05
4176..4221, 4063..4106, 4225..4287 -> -0.04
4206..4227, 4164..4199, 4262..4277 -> -0.03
